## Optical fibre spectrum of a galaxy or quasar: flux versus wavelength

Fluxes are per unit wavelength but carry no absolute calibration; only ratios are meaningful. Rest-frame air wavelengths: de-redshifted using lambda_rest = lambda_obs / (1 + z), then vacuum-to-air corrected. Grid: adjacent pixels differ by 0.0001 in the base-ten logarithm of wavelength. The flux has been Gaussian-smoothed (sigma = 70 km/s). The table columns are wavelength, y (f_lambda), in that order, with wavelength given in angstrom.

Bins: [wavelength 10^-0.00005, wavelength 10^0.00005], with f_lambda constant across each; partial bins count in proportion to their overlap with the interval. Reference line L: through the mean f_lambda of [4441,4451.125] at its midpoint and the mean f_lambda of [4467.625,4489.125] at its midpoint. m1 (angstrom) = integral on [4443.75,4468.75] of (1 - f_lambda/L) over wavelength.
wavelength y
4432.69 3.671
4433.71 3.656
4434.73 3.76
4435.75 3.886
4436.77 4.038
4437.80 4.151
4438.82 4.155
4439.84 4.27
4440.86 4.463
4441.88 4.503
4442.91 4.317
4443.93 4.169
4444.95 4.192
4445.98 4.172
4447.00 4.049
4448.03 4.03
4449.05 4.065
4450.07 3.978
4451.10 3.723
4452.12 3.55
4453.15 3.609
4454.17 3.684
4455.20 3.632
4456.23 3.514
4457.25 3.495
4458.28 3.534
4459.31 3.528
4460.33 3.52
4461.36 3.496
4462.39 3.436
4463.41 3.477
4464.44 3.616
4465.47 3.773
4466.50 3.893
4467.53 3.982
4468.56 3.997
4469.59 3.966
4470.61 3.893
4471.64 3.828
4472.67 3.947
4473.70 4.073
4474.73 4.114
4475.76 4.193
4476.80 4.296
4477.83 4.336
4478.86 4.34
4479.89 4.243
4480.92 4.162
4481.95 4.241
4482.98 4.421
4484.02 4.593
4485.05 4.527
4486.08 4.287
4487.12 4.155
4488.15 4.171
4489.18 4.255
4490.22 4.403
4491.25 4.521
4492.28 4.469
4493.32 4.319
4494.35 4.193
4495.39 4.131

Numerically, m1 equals 2.4 angstrom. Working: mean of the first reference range 4.15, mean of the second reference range 4.19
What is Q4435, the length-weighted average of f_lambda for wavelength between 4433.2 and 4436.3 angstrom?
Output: 3.78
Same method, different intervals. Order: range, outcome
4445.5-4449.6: 4.08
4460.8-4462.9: 3.46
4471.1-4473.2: 3.89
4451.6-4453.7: 3.59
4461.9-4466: 3.58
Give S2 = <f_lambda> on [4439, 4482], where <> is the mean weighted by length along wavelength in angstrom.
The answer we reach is 3.93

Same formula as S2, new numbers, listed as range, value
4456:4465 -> 3.52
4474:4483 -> 4.25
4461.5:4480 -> 3.95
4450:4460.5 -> 3.6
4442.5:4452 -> 4.06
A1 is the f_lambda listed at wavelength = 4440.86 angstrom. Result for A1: 4.463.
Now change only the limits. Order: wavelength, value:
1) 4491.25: 4.521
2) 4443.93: 4.169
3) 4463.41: 3.477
